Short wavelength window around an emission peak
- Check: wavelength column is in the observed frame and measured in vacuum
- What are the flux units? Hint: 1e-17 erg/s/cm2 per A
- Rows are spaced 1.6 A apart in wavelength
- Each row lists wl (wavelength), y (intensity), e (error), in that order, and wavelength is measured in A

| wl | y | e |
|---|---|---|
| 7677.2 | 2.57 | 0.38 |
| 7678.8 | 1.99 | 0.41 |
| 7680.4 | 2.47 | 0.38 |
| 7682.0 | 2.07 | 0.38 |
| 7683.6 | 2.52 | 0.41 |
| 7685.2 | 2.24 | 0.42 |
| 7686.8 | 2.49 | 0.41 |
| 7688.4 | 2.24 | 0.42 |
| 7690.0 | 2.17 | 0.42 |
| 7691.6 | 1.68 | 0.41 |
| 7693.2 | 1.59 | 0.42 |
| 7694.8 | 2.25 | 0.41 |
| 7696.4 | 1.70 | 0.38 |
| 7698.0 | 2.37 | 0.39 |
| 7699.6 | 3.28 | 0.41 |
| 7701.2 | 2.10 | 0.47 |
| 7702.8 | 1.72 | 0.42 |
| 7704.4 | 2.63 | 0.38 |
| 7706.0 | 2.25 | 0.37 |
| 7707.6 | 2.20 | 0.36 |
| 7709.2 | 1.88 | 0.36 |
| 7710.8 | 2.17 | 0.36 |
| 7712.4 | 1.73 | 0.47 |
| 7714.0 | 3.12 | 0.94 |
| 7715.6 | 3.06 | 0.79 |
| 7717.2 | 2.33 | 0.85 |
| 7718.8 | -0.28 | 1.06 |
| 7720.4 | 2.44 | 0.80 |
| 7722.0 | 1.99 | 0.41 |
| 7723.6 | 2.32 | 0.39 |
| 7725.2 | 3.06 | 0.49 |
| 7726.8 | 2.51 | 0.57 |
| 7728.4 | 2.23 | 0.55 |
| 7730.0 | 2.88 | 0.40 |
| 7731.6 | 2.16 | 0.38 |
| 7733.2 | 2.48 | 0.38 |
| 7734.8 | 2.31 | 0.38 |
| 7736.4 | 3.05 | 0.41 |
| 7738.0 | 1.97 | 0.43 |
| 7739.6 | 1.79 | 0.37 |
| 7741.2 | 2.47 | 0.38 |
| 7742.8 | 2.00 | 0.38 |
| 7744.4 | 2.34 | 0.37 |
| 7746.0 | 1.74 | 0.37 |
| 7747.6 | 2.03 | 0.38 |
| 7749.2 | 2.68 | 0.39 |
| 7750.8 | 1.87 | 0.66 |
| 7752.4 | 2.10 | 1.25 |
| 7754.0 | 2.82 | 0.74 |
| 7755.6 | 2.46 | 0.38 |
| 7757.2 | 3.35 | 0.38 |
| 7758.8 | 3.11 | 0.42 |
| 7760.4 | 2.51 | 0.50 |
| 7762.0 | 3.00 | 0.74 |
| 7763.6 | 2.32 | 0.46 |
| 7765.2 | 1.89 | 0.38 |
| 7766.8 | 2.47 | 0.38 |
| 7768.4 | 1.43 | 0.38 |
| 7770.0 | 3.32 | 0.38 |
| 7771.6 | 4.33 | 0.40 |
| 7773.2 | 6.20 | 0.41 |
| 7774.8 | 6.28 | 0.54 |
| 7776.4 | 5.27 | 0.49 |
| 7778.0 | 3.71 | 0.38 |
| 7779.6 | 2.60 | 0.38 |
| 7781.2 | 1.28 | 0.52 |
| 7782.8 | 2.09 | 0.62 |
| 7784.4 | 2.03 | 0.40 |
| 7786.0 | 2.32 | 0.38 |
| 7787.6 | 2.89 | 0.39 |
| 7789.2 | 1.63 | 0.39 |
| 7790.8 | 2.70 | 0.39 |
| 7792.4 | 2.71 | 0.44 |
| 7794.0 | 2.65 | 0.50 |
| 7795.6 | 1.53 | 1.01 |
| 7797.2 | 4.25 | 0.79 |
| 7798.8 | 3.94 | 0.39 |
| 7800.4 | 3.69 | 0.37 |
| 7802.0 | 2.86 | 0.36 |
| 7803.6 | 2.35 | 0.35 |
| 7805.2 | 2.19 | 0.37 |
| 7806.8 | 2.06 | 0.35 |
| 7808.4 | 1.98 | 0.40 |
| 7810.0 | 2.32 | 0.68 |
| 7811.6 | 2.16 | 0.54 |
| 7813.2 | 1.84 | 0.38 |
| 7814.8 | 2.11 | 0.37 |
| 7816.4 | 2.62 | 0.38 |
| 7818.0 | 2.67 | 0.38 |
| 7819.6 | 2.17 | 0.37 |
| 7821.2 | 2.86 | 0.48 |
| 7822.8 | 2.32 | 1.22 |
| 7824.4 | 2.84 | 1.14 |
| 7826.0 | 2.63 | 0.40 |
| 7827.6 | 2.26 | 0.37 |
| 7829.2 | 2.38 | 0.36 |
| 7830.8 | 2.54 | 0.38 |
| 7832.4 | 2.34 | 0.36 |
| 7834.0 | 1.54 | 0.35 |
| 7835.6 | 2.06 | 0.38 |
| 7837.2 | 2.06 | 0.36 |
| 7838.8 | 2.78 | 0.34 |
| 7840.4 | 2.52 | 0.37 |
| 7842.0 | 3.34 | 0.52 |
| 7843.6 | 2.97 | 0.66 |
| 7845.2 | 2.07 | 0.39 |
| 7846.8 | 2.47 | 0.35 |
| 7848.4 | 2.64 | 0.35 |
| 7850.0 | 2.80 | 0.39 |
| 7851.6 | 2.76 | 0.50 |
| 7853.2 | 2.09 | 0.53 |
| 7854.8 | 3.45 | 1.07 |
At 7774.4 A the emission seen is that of Halpha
